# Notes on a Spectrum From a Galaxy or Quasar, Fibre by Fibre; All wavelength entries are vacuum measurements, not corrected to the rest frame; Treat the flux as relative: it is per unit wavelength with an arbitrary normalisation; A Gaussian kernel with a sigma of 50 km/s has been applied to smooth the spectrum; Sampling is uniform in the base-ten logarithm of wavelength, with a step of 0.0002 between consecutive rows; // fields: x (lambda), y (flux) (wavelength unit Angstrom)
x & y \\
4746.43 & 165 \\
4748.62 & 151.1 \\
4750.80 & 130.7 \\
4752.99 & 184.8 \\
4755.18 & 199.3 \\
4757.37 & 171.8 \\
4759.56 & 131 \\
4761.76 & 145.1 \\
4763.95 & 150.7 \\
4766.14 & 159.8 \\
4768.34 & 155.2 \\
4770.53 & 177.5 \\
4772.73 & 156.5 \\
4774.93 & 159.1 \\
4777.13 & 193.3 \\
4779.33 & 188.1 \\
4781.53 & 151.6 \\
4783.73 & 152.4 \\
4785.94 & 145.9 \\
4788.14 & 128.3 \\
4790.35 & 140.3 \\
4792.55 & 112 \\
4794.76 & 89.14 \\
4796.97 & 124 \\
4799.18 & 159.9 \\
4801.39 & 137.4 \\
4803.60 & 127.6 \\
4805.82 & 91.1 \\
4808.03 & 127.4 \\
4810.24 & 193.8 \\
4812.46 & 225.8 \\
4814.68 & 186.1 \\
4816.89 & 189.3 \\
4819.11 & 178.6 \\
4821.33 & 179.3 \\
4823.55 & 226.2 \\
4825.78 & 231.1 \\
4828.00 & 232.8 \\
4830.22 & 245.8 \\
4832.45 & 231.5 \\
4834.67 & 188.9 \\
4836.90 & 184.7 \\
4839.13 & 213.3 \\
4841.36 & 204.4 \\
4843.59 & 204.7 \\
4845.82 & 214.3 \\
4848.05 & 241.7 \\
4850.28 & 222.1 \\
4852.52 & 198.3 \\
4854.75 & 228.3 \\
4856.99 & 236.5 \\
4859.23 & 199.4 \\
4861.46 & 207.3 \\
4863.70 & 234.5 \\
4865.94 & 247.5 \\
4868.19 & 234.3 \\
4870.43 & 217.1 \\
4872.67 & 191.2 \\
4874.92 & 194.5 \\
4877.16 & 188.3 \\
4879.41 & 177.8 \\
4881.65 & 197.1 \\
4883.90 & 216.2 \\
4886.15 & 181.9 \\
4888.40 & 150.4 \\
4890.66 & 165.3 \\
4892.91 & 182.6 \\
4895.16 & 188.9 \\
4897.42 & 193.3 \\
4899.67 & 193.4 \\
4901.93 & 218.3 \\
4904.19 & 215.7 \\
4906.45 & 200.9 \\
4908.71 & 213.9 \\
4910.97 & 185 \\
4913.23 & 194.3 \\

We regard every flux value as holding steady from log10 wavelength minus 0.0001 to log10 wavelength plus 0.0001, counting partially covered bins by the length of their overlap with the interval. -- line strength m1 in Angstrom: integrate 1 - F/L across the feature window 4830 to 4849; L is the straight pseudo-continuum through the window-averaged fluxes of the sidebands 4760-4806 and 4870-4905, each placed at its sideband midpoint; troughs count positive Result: -4.7 Angstrom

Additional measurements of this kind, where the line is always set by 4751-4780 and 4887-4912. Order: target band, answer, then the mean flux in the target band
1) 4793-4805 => 3.2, 126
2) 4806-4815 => 0.0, 174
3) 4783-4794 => 2.3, 134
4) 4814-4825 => -1.1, 193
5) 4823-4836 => -3.5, 225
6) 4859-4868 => -2.0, 226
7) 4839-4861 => -4.1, 216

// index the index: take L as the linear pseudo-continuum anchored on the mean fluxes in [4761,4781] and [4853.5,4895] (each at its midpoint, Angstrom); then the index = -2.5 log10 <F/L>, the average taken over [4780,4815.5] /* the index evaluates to 0.22 mag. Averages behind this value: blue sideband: 165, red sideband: 202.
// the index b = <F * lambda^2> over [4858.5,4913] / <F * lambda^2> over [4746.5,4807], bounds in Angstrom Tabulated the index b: 1.4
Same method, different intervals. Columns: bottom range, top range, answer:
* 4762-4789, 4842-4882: 1.38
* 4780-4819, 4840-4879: 1.49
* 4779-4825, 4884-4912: 1.29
